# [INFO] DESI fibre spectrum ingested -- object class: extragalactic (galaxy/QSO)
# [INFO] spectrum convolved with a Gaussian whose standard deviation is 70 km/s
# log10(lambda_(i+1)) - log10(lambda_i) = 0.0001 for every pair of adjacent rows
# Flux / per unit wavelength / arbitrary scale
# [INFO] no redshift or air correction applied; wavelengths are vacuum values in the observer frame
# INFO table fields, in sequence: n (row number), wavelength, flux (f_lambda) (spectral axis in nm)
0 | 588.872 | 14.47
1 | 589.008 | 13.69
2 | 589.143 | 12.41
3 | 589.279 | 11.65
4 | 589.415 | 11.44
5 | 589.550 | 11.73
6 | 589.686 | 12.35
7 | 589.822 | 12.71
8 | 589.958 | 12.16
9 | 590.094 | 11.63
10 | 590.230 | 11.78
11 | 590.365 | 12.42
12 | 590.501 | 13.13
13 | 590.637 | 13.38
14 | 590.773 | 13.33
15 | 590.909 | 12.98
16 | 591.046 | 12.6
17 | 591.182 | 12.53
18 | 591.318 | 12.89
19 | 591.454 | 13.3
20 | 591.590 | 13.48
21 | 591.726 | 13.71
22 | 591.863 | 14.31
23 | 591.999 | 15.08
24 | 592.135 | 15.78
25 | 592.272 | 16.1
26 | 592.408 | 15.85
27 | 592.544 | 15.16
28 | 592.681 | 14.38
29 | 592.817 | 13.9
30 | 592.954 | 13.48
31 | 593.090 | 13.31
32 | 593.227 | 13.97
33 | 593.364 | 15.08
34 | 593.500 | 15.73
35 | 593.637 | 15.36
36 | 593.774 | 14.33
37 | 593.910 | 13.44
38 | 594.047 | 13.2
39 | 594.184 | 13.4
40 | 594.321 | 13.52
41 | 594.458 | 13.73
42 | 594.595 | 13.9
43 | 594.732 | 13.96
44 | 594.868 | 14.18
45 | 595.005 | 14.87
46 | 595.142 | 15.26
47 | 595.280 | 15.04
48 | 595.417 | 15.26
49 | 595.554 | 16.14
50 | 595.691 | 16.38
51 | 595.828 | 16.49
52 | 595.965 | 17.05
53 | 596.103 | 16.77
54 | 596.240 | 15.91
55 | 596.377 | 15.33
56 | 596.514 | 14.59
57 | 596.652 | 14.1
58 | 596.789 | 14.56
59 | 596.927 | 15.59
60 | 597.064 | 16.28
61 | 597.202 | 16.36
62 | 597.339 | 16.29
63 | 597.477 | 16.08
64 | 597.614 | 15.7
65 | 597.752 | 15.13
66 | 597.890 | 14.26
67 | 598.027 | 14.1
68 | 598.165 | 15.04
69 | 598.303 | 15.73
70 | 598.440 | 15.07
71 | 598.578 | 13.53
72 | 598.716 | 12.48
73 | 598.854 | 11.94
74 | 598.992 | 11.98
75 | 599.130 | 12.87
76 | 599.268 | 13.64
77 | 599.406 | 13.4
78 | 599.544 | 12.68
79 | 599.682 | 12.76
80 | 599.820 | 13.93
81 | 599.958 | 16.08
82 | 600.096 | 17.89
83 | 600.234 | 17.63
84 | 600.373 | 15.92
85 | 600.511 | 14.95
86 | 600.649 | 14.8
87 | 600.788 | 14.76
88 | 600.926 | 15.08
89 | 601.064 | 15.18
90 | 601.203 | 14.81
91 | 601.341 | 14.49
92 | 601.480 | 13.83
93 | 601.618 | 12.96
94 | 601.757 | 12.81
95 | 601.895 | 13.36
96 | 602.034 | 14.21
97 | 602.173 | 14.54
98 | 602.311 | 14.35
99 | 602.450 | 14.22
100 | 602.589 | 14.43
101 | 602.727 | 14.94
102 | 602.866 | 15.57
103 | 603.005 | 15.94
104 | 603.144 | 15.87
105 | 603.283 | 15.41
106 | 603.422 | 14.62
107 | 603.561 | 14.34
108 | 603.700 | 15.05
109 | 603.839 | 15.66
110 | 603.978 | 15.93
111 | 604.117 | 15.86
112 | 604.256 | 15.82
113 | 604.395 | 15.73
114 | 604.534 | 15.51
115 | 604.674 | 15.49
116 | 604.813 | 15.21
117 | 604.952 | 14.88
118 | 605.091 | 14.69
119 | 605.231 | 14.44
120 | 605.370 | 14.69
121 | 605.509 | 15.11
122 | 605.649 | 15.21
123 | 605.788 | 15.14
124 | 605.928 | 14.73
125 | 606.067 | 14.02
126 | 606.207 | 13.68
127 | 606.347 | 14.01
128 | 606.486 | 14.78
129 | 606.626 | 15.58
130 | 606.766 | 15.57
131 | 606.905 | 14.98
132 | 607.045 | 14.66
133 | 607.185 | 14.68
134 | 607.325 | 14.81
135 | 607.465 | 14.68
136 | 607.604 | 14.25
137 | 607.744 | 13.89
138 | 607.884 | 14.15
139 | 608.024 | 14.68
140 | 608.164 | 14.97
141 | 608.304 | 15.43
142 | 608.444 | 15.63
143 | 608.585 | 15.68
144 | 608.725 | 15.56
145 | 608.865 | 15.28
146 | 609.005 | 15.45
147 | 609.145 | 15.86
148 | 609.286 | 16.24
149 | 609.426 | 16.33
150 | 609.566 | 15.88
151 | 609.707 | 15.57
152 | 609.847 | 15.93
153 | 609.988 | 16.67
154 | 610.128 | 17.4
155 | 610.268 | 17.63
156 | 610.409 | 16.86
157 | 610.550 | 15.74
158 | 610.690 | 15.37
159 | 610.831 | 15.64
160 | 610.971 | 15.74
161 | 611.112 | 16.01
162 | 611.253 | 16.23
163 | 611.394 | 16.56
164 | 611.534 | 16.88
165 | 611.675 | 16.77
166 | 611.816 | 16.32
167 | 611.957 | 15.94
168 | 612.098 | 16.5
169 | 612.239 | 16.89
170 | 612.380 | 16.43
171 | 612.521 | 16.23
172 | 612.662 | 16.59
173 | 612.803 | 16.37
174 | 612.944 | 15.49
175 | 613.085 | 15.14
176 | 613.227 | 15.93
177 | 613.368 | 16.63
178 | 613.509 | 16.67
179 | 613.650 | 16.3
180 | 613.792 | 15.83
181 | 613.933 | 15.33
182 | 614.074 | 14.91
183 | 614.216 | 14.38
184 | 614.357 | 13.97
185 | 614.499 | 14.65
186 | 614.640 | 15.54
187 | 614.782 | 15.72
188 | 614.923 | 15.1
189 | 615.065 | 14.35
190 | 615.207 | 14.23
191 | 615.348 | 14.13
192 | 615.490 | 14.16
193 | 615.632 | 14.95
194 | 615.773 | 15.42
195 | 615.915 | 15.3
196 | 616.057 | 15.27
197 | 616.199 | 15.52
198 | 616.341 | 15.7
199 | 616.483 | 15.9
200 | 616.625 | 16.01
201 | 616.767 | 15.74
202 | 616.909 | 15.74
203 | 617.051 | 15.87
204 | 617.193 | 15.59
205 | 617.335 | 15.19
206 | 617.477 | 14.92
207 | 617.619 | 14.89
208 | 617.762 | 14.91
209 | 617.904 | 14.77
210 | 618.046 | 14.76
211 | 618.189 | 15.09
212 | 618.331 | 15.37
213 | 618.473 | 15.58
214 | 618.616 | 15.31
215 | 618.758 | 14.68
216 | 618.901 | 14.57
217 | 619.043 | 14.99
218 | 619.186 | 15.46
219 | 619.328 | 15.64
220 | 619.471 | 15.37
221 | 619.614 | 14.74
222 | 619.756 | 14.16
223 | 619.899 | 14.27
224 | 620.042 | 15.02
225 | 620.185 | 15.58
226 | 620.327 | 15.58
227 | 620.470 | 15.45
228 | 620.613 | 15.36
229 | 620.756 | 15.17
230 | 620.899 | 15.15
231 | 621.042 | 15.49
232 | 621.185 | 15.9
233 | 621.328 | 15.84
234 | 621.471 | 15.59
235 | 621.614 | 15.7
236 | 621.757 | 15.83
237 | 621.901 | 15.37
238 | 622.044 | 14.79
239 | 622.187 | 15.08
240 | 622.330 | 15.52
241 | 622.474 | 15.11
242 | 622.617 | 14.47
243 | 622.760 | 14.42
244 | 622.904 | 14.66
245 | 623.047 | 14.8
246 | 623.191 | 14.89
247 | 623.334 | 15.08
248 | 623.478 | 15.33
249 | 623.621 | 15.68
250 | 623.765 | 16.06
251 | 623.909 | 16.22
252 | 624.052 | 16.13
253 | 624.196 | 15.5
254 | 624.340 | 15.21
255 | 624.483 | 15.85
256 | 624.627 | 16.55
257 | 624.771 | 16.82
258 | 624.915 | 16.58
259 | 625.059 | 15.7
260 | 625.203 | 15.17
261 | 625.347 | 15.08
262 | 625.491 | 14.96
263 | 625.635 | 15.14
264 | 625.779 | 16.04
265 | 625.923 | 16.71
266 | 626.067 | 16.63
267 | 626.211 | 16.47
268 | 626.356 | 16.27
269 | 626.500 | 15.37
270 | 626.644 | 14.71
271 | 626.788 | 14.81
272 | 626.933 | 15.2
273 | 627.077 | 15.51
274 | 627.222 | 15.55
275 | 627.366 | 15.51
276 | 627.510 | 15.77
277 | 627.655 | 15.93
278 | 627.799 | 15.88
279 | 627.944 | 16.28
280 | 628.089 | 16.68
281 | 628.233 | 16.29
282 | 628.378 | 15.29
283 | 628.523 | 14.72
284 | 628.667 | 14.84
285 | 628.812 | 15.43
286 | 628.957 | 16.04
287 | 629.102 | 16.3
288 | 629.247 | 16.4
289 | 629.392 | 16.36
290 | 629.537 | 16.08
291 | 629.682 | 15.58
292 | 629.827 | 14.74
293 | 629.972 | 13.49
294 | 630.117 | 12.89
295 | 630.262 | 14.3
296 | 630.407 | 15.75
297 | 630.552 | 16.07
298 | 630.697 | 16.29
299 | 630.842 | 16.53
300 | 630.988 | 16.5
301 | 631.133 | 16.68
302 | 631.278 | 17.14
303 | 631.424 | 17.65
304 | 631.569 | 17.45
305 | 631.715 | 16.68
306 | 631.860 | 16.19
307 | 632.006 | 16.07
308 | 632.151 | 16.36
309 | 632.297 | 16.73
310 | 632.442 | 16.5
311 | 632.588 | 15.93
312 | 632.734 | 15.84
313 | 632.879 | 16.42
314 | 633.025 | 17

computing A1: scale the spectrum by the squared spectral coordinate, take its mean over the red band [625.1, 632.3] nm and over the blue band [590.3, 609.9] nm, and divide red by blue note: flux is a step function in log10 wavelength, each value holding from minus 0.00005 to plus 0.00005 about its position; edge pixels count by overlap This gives 1.18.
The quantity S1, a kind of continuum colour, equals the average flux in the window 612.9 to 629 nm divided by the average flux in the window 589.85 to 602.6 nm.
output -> 1.1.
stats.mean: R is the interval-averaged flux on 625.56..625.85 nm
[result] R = 15.6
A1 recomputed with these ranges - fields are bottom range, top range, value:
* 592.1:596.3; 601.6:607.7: 1.03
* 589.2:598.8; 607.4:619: 1.16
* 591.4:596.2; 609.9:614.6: 1.16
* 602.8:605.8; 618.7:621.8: 1.05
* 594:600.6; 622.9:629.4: 1.17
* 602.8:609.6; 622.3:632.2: 1.11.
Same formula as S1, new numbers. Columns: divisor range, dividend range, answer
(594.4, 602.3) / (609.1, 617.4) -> 1.07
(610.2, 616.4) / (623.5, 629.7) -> 1.01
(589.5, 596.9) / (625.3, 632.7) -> 1.12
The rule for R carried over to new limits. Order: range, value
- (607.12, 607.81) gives 14.5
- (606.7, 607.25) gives 15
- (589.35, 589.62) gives 11.6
